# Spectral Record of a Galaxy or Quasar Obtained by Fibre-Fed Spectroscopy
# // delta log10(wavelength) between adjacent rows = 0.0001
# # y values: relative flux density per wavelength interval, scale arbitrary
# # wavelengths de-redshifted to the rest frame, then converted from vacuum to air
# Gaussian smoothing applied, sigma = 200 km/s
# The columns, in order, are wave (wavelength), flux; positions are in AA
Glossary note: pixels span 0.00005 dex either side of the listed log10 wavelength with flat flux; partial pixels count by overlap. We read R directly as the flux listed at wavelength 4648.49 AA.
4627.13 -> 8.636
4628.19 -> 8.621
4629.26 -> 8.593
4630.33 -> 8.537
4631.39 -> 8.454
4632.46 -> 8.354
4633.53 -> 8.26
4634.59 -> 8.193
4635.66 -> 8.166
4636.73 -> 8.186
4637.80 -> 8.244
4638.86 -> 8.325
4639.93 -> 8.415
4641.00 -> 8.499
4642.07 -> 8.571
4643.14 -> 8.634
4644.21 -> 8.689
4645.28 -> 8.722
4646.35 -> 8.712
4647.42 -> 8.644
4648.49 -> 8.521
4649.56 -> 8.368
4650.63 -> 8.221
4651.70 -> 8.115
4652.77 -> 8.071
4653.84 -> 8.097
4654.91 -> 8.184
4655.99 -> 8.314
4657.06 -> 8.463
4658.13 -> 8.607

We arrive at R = 8.521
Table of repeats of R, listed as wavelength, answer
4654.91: 8.184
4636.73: 8.186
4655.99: 8.314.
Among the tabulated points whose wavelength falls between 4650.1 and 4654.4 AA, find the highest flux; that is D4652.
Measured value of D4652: 8.221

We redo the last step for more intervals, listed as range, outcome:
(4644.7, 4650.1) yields 8.722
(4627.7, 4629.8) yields 8.621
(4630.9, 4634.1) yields 8.454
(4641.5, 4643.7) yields 8.634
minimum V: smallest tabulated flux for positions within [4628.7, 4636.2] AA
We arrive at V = 8.166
